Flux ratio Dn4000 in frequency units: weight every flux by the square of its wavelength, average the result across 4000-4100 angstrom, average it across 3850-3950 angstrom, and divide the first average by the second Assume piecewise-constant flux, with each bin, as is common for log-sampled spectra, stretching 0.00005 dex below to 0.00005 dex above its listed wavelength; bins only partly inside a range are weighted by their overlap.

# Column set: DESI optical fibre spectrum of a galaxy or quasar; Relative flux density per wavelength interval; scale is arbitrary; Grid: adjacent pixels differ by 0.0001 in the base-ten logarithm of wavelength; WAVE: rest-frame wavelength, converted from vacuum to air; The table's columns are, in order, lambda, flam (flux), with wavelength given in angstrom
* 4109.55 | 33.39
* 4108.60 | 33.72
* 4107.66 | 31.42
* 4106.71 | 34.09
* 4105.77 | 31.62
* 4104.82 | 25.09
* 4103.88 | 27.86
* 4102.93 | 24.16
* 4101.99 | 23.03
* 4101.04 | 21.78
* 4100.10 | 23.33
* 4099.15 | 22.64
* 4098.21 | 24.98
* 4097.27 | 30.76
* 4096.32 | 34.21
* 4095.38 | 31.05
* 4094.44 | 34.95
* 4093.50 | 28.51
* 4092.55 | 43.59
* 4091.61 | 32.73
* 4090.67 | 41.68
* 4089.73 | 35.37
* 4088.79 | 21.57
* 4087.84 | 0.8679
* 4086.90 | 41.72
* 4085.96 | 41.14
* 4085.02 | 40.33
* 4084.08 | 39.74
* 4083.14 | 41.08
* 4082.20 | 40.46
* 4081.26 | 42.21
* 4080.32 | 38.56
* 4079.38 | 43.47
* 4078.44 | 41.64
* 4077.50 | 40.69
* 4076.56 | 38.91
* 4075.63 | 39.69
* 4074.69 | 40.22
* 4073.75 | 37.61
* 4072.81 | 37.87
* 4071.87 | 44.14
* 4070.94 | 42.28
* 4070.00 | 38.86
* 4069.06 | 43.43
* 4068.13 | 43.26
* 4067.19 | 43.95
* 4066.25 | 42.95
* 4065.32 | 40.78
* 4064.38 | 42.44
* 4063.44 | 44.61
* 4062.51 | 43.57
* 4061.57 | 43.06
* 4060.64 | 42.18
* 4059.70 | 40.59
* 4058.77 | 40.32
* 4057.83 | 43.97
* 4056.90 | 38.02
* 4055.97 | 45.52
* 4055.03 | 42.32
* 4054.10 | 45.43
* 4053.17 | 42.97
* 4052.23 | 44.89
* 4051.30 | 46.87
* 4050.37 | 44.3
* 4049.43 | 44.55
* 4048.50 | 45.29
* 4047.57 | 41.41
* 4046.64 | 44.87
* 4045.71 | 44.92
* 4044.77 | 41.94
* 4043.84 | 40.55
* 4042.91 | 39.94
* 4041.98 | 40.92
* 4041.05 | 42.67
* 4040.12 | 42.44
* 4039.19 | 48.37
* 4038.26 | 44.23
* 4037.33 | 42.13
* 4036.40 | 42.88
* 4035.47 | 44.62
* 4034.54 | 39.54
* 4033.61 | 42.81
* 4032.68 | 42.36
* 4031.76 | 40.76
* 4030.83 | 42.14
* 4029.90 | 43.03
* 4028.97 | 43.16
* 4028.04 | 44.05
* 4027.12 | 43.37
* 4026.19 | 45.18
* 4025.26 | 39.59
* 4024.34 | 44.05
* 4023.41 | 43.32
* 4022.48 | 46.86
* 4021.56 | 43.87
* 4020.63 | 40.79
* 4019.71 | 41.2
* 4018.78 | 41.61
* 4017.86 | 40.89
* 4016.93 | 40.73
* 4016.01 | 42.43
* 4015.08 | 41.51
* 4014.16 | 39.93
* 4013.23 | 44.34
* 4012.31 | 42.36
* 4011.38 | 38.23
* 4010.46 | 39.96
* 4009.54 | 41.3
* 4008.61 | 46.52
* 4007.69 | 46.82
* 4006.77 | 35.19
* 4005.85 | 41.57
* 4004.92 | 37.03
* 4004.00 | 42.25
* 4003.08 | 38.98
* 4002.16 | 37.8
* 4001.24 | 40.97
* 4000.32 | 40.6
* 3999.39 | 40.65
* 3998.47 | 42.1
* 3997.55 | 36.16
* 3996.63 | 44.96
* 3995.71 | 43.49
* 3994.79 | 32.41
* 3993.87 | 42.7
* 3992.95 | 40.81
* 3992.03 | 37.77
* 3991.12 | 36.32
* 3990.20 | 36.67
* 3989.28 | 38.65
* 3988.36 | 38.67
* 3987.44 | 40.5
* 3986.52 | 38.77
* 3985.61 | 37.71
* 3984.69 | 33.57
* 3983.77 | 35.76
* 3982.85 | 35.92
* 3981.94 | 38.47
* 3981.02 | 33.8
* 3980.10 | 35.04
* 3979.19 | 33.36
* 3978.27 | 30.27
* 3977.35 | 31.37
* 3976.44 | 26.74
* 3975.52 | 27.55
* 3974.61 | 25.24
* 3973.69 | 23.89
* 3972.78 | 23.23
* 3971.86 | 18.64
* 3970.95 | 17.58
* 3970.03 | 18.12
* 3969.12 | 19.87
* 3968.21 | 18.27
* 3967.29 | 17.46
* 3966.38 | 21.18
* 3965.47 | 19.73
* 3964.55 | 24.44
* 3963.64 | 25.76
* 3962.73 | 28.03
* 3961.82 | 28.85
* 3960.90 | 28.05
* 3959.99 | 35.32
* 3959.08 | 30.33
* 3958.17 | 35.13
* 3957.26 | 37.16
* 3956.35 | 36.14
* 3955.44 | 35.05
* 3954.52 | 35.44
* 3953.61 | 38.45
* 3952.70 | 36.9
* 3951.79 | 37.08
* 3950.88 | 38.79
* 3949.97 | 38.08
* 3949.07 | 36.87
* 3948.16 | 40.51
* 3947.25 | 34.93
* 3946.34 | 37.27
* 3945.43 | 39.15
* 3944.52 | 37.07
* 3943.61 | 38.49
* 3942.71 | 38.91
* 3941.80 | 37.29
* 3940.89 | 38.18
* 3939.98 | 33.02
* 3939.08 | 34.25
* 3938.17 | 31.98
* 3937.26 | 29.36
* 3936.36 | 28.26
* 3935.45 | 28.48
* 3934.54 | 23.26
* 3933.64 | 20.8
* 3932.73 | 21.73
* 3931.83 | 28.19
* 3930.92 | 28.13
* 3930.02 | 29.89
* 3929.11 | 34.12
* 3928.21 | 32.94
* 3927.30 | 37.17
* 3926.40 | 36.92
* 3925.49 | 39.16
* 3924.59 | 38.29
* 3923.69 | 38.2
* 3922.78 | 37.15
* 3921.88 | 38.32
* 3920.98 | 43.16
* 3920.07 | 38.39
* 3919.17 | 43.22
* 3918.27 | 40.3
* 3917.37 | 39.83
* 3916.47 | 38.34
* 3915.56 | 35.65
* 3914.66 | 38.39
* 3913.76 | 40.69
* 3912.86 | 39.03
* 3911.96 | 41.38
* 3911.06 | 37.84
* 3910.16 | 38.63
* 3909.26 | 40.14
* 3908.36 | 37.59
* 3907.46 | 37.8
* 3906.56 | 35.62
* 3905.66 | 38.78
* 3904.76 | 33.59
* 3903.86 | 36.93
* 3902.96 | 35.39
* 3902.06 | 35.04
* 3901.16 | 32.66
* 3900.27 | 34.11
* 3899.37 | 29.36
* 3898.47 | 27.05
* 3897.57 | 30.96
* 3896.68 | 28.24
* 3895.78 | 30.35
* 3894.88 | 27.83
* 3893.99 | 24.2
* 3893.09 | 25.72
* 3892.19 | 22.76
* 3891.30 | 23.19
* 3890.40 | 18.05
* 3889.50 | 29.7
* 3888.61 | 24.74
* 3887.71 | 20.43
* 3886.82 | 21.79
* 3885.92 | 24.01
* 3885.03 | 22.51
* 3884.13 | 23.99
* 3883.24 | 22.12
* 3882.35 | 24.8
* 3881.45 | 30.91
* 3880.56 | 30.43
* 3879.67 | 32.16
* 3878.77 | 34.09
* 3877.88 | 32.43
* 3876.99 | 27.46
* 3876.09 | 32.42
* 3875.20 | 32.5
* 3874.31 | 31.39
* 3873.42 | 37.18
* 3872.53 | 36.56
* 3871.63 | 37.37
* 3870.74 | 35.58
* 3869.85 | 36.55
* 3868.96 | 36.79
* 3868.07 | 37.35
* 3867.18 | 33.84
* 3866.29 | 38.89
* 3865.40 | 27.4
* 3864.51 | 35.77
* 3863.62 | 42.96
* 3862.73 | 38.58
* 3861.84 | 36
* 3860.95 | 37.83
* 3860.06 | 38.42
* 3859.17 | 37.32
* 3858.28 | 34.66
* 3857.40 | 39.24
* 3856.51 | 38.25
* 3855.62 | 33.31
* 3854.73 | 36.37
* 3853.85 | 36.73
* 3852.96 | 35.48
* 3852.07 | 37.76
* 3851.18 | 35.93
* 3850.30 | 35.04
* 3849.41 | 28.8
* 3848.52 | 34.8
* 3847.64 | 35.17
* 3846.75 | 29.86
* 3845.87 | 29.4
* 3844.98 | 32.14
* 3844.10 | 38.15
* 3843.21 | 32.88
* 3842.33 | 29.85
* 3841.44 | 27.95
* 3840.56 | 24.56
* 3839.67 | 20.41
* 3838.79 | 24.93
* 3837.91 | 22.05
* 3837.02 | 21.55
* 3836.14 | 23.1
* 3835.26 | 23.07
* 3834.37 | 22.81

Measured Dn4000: 1.29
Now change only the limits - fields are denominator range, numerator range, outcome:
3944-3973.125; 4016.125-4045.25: 1.46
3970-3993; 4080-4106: 1.03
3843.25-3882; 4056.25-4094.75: 1.25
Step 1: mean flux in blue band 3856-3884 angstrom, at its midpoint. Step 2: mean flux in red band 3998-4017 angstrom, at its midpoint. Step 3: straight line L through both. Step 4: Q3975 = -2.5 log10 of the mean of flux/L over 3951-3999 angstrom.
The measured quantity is 0.22 mag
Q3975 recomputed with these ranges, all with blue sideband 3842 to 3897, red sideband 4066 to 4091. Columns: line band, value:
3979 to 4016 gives -0.096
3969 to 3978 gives 0.440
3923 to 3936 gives 0.083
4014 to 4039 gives -0.155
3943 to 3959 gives -0.078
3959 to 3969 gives 0.369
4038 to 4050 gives -0.155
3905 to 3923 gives -0.171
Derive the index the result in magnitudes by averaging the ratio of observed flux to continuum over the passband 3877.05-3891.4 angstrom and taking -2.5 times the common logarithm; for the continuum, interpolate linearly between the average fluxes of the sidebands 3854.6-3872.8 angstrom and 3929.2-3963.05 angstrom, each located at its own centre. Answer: 0.346 mag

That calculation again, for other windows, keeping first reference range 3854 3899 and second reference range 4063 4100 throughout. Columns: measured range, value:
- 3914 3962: -0.07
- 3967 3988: 0.18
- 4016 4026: -0.20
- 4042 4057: -0.20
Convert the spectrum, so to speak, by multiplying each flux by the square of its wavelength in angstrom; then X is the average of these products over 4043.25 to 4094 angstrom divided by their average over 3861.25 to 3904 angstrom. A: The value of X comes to 1.5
